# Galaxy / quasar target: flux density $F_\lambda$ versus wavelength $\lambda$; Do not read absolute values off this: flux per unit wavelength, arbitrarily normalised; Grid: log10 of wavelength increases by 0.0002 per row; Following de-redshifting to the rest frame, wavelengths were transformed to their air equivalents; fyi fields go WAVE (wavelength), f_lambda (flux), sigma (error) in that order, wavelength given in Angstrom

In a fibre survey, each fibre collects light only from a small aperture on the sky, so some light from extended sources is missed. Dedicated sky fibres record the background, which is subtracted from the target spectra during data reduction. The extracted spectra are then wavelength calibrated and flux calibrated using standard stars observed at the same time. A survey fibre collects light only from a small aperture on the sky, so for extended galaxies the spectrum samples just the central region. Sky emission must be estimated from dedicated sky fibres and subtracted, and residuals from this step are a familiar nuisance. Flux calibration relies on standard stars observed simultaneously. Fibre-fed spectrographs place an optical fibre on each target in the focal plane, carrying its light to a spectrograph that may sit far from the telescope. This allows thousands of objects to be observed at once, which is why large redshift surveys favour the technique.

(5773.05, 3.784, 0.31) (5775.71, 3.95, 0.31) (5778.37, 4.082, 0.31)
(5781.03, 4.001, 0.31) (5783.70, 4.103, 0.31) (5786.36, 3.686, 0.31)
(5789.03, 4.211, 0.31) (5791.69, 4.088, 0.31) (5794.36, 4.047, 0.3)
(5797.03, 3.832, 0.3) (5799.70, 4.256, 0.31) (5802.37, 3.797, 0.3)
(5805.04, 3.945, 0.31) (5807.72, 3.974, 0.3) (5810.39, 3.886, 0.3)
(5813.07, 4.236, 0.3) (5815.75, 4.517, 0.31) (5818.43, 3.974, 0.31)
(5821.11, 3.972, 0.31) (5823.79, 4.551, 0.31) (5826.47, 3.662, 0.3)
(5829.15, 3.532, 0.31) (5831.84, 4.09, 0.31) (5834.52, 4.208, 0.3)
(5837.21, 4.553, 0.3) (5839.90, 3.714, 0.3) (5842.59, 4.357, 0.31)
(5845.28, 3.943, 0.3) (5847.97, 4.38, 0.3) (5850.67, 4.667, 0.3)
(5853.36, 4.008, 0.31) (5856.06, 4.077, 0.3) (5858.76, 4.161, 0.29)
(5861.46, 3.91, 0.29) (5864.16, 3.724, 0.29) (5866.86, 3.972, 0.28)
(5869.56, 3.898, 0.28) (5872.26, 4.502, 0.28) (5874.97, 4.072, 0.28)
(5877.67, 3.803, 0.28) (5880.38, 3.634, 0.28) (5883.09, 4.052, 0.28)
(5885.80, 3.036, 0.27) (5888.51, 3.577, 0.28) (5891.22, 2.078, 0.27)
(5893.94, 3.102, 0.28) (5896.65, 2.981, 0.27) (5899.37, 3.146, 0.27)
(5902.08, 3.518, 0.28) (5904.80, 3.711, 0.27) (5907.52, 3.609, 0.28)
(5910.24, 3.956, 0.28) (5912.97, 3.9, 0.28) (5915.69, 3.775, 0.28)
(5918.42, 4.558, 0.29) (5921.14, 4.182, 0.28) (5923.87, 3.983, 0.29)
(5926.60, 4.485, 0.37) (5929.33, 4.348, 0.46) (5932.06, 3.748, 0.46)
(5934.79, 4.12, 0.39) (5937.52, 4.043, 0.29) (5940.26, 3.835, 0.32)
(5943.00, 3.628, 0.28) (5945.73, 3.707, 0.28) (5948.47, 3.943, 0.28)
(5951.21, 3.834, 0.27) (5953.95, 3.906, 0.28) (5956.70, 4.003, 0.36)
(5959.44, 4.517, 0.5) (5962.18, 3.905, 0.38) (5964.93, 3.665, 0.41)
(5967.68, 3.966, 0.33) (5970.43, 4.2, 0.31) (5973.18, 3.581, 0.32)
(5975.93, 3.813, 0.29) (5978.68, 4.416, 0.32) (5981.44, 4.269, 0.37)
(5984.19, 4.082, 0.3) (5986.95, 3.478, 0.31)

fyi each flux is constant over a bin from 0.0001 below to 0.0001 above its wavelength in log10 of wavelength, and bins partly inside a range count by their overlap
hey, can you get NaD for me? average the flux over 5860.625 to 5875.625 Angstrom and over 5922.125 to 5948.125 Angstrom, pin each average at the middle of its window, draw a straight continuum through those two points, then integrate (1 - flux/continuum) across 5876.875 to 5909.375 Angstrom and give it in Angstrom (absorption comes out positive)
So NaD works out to 5.3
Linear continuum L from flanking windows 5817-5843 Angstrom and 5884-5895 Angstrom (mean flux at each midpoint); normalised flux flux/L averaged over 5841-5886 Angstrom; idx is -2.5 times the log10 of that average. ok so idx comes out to -0.17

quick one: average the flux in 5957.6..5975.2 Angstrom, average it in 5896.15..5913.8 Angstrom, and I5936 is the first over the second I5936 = 1.11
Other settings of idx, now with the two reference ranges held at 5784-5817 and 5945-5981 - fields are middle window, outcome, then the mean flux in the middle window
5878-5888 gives 0.117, 3.6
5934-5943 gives 0.013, 3.93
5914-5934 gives -0.044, 4.15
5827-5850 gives -0.020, 4.1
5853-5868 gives 0.012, 3.97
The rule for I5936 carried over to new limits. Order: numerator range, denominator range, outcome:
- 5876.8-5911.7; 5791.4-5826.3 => 0.83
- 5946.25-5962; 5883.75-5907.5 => 1.26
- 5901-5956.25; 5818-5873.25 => 0.96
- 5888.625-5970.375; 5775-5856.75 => 0.93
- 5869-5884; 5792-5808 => 1.00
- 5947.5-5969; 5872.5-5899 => 1.16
